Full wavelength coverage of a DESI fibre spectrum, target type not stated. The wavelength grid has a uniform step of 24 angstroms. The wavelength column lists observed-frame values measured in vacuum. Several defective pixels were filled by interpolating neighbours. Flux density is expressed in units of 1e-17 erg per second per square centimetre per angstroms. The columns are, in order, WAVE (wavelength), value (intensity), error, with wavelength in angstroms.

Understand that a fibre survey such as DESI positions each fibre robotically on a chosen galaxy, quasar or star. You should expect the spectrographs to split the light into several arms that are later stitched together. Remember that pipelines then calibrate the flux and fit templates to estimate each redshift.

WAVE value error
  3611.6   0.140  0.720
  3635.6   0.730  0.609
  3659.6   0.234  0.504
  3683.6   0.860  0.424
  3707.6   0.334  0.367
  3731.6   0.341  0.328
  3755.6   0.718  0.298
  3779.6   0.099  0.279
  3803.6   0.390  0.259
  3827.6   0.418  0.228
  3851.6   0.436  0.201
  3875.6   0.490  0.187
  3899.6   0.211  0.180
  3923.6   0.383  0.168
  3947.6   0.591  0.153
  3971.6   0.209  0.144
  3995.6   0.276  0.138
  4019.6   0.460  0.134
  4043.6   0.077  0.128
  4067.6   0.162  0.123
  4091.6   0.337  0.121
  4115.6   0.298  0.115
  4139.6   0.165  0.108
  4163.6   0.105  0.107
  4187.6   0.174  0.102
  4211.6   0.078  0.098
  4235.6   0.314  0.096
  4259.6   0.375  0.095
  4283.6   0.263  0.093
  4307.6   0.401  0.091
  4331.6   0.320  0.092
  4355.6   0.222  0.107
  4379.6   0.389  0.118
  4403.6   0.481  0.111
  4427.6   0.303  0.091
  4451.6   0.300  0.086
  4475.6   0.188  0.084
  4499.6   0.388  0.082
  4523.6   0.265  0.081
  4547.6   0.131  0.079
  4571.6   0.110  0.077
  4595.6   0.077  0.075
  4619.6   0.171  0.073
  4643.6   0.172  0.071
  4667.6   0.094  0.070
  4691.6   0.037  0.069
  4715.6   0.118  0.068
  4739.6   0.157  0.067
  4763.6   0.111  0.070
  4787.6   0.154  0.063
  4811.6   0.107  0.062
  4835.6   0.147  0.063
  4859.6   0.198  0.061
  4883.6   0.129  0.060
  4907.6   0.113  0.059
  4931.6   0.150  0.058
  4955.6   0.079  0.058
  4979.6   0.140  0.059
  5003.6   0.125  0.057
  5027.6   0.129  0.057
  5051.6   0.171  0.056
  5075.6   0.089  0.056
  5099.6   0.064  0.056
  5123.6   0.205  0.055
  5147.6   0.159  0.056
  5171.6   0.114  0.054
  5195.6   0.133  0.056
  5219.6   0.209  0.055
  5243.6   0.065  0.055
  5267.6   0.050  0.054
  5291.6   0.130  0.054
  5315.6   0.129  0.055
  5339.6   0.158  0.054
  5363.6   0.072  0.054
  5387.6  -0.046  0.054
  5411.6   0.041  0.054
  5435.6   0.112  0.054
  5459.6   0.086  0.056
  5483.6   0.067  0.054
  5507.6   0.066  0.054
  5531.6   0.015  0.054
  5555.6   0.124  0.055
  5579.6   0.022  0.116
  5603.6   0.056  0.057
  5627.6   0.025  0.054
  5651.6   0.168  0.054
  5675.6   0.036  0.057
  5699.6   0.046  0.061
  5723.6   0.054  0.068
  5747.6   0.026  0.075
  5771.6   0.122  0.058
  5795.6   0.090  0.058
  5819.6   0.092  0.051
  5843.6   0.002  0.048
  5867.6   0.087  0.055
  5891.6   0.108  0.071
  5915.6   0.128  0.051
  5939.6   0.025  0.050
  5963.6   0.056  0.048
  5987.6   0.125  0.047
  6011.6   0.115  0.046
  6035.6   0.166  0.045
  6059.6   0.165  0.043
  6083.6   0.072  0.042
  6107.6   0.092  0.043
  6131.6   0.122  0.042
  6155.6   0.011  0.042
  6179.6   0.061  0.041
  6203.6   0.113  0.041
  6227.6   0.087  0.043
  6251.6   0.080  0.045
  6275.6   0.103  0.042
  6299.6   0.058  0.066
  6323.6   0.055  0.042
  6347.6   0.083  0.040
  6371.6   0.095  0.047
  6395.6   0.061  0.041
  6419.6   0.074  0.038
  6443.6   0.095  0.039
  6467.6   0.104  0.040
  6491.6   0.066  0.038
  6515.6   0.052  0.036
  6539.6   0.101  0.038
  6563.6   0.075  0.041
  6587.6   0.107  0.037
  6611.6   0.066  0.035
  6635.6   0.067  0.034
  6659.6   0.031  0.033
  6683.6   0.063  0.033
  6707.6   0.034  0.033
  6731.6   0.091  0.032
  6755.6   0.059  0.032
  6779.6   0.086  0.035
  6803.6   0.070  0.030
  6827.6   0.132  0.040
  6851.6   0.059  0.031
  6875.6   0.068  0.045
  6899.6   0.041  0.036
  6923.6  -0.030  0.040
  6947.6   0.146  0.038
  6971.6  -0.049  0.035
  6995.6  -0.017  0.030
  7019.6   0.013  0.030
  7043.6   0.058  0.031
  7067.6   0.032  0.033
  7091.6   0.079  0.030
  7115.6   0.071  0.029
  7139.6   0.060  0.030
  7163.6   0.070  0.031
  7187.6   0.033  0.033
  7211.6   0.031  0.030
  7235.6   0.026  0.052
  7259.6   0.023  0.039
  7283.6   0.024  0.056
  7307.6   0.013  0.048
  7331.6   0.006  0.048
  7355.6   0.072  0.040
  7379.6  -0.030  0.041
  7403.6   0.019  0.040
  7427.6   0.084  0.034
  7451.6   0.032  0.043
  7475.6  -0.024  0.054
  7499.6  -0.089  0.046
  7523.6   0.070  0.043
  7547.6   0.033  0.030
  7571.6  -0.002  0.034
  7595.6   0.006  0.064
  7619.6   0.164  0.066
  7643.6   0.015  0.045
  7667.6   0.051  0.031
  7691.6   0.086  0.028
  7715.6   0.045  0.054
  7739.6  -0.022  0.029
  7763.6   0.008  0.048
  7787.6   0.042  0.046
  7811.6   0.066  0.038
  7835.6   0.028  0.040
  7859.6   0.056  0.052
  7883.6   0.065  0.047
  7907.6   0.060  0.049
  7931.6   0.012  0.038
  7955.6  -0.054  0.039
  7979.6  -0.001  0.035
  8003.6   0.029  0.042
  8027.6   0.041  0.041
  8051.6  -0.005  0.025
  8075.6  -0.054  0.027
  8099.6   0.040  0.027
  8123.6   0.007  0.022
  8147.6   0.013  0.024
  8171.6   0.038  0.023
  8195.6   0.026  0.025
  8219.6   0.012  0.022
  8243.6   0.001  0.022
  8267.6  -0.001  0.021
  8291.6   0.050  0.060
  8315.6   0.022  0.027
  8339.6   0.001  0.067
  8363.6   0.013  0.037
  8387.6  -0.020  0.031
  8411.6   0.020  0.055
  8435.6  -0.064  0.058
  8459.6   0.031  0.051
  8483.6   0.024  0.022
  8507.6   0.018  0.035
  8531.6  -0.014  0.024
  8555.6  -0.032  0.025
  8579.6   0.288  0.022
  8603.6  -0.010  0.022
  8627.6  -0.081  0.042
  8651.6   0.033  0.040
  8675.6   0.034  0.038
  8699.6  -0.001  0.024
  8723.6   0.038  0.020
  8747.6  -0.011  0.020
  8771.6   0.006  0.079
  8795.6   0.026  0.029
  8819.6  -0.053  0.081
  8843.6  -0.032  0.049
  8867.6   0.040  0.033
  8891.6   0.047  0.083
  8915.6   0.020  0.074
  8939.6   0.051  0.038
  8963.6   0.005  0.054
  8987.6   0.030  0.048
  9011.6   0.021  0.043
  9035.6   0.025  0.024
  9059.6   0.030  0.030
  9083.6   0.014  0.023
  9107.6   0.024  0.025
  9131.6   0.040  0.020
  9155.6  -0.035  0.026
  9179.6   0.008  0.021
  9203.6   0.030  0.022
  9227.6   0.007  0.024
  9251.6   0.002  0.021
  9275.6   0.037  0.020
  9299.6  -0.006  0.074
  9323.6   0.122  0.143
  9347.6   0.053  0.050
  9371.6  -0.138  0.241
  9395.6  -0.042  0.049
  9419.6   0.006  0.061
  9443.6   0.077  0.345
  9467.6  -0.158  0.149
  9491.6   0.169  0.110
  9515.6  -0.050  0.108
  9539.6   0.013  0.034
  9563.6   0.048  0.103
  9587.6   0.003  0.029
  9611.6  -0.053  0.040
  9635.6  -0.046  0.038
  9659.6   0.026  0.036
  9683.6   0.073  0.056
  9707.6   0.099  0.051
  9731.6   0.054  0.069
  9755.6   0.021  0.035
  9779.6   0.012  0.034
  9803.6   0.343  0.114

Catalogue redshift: 1.30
